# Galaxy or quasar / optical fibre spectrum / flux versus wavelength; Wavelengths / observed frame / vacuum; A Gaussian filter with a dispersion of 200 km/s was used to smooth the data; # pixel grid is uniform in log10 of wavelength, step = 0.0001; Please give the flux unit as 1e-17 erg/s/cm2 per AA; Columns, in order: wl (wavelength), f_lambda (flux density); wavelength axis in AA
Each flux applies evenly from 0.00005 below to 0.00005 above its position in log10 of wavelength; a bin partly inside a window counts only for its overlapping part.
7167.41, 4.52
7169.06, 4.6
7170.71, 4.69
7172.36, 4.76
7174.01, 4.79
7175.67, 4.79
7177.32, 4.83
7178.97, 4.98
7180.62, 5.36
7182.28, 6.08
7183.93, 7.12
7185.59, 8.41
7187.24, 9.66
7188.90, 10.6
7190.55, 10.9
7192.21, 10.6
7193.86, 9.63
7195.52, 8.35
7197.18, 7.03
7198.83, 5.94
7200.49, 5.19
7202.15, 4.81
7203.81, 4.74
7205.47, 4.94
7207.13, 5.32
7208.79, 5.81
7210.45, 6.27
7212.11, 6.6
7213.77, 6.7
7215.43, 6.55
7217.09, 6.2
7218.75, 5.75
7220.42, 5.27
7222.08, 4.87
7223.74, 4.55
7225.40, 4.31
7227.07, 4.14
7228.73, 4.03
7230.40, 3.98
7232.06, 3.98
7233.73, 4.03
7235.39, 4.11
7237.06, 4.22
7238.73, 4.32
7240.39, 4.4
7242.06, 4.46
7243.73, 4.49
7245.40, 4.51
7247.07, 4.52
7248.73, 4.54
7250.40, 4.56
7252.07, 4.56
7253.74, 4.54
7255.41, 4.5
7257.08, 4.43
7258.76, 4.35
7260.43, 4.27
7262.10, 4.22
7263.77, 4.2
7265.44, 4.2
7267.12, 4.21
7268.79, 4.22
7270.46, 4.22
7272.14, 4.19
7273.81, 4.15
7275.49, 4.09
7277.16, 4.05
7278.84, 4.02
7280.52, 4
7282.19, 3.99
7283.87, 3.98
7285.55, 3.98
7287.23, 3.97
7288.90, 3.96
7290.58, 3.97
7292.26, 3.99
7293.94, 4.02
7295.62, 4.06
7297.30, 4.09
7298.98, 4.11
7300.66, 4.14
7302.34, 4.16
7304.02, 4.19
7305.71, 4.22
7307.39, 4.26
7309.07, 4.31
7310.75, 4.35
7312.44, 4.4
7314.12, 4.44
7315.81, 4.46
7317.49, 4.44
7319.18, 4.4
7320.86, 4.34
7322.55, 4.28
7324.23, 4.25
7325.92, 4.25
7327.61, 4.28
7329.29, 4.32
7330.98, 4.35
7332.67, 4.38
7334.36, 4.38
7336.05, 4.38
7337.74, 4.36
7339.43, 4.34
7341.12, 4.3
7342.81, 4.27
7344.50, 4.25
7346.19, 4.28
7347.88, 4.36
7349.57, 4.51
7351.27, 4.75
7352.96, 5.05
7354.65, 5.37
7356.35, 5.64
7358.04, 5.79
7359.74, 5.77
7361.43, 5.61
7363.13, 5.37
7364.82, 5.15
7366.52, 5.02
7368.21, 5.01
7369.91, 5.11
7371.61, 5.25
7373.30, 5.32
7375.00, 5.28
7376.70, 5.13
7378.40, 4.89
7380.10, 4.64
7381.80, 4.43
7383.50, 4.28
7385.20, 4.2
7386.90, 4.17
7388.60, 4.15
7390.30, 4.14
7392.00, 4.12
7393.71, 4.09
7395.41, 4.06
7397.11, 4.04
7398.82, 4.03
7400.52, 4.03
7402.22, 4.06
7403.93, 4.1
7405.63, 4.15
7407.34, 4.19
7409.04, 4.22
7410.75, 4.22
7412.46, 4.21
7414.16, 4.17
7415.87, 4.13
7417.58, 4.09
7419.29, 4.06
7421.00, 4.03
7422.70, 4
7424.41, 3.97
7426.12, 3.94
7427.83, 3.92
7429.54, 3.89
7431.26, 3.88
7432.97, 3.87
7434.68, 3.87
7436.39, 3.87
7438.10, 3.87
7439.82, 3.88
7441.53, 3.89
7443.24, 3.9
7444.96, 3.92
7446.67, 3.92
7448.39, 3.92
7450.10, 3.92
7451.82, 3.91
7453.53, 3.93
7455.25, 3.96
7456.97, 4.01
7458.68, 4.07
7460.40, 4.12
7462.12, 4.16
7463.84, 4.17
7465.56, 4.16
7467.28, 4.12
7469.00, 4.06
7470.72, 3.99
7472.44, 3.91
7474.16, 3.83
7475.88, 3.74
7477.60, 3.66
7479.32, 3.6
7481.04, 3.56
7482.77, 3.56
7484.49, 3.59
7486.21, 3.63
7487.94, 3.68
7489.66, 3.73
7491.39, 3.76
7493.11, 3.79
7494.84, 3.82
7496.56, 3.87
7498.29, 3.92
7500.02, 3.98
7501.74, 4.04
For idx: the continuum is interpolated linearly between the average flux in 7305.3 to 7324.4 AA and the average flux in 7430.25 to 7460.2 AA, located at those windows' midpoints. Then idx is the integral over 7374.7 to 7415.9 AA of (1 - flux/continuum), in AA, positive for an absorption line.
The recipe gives -1.88 AA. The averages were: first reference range 4.35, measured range 4.27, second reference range 3.92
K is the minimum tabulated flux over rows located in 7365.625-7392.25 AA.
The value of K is 4.12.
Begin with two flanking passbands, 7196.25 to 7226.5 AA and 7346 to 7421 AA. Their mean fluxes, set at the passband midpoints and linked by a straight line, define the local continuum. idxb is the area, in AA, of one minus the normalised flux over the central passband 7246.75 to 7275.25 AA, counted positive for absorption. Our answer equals 5.2 AA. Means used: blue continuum 5.6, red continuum 4.6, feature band 4.34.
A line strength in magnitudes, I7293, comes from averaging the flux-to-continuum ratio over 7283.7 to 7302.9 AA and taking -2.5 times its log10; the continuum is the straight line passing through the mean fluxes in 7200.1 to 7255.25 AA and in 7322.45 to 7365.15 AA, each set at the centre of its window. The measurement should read 0.18 mag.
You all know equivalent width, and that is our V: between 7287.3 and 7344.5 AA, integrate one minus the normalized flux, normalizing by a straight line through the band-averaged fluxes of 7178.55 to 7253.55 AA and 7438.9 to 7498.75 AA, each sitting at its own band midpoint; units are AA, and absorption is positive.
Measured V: 8.9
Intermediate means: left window 5.8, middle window 4.25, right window 3.88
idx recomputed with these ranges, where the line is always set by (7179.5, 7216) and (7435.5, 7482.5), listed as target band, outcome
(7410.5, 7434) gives 1.9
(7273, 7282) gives 3.0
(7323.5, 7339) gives 3.2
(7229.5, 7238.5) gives 3.5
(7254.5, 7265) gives 3.3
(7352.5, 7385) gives -0.8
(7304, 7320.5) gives 3.9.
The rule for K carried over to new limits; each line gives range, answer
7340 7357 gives 4.25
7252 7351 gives 3.96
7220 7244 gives 3.98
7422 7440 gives 3.87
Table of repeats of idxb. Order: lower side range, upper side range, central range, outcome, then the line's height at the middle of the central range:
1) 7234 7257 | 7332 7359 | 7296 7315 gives 1.36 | 4.57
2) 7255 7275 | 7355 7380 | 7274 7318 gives 4.14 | 4.57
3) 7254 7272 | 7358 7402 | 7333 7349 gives 0.82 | 4.56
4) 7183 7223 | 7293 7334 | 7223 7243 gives 6.47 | 6.23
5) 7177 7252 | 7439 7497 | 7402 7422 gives 0.76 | 4.3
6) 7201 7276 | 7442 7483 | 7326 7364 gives -3.48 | 4.33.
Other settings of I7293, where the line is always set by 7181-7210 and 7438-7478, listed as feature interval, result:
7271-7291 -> 0.471 mag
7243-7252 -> 0.417 mag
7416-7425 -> 0.103 mag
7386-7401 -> 0.170 mag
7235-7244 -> 0.481 mag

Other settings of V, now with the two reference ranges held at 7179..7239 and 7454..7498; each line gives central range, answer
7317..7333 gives 2.5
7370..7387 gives -0.4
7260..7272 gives 3.0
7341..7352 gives 1.3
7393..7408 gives 1.4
